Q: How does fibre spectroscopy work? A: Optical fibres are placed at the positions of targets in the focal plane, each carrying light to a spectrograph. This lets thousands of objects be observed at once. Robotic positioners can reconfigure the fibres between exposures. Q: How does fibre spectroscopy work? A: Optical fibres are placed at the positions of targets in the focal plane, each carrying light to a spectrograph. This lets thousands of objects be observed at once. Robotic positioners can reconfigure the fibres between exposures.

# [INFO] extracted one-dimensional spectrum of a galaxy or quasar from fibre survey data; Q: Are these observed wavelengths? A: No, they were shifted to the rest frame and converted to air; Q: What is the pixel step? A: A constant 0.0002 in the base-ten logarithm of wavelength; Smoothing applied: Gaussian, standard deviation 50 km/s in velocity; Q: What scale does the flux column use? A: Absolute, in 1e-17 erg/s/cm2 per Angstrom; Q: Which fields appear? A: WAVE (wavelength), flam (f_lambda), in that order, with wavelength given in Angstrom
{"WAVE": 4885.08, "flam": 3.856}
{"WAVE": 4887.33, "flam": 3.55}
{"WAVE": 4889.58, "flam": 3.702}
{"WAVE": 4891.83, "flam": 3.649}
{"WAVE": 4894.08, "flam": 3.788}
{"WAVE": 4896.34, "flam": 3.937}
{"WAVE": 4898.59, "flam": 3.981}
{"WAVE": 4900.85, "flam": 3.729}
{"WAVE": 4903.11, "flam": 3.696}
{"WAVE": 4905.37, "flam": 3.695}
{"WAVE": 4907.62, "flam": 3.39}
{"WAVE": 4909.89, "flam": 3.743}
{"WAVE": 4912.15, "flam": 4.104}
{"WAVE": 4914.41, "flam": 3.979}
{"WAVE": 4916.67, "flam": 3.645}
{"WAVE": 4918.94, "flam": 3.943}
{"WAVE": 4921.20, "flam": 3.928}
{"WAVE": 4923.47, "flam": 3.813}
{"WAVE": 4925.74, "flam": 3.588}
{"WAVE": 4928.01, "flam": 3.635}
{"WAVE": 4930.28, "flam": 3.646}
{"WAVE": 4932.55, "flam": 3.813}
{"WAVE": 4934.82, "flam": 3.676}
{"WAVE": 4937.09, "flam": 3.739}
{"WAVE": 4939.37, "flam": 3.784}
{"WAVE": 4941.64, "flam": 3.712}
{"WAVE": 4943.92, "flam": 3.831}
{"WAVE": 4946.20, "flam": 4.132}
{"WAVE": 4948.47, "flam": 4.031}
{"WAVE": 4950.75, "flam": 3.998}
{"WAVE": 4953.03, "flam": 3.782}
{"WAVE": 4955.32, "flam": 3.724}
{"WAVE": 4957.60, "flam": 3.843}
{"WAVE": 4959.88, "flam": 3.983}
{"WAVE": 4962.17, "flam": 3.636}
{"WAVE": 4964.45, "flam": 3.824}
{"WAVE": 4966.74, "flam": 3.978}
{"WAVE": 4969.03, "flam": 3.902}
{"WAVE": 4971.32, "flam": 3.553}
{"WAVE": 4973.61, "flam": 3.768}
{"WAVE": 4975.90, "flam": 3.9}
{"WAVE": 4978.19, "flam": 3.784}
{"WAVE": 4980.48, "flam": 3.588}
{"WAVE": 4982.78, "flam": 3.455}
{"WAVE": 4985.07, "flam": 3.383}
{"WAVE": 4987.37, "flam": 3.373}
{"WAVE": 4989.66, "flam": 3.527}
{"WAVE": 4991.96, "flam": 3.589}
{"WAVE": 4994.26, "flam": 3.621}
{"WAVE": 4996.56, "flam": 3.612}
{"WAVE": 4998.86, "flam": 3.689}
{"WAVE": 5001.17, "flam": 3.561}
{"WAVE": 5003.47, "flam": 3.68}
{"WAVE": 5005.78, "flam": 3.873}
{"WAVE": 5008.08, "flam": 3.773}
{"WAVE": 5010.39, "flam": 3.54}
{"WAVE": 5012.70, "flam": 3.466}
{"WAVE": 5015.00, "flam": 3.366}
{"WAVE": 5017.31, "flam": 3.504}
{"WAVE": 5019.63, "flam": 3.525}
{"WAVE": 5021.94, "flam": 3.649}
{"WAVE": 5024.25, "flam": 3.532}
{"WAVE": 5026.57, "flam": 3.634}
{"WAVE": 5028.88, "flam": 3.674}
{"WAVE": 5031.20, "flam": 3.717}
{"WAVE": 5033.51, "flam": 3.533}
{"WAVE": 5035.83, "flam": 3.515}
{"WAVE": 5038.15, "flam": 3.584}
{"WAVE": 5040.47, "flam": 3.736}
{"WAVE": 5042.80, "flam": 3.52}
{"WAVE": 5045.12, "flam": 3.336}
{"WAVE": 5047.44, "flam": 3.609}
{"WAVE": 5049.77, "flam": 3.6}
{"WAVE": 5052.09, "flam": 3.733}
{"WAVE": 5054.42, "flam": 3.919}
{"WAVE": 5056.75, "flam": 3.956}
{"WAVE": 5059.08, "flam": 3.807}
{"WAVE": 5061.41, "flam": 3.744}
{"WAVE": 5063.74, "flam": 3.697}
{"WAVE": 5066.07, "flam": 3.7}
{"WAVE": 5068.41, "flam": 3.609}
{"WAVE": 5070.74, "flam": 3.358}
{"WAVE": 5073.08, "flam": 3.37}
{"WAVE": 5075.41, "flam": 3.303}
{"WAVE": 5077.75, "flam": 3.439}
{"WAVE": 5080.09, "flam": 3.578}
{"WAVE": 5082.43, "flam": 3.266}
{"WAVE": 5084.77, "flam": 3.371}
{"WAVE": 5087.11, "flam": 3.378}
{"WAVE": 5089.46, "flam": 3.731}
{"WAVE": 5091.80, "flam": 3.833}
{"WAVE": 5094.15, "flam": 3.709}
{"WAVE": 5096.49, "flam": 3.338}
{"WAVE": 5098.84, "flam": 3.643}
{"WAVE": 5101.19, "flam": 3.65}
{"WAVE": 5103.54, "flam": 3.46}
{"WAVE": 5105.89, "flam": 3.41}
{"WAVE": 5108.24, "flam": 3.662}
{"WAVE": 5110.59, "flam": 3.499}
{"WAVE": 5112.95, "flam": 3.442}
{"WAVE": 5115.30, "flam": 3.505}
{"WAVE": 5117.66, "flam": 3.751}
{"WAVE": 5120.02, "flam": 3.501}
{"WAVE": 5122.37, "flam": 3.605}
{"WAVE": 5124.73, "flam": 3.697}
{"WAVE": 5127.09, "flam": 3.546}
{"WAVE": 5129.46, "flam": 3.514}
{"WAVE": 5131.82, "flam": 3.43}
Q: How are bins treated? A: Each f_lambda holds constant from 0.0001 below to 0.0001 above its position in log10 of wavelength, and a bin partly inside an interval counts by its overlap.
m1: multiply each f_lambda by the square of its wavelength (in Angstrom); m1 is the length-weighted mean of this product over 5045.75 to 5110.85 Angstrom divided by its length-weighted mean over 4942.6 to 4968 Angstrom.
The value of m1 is 1.0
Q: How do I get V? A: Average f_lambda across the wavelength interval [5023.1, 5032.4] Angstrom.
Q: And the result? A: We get 3.64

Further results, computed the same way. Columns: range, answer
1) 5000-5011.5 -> 3.68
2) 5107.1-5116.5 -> 3.53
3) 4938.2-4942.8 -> 3.74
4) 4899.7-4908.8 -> 3.63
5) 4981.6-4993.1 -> 3.47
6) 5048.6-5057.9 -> 3.8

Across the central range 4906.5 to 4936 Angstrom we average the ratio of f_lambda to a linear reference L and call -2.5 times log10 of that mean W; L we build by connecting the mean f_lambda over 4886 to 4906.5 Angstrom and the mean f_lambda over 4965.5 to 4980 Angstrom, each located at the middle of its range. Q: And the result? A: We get 0.00 mag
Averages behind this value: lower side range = 3.75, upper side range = 3.8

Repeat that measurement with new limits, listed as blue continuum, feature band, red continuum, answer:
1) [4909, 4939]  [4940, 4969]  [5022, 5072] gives -0.03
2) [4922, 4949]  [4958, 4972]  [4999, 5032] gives -0.03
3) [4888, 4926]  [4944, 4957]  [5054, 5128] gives -0.05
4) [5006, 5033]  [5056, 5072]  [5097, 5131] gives -0.03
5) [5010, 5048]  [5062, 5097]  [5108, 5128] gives 0.01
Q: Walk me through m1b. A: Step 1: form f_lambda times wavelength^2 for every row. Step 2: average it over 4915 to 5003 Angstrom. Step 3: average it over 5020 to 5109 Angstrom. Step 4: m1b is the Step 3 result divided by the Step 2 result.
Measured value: 1.0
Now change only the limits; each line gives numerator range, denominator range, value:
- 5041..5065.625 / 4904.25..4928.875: 1.03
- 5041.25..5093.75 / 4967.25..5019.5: 1.02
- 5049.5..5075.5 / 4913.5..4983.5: 1.01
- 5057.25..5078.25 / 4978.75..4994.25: 1.05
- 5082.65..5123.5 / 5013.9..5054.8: 1.02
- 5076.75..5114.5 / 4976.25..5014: 1.02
